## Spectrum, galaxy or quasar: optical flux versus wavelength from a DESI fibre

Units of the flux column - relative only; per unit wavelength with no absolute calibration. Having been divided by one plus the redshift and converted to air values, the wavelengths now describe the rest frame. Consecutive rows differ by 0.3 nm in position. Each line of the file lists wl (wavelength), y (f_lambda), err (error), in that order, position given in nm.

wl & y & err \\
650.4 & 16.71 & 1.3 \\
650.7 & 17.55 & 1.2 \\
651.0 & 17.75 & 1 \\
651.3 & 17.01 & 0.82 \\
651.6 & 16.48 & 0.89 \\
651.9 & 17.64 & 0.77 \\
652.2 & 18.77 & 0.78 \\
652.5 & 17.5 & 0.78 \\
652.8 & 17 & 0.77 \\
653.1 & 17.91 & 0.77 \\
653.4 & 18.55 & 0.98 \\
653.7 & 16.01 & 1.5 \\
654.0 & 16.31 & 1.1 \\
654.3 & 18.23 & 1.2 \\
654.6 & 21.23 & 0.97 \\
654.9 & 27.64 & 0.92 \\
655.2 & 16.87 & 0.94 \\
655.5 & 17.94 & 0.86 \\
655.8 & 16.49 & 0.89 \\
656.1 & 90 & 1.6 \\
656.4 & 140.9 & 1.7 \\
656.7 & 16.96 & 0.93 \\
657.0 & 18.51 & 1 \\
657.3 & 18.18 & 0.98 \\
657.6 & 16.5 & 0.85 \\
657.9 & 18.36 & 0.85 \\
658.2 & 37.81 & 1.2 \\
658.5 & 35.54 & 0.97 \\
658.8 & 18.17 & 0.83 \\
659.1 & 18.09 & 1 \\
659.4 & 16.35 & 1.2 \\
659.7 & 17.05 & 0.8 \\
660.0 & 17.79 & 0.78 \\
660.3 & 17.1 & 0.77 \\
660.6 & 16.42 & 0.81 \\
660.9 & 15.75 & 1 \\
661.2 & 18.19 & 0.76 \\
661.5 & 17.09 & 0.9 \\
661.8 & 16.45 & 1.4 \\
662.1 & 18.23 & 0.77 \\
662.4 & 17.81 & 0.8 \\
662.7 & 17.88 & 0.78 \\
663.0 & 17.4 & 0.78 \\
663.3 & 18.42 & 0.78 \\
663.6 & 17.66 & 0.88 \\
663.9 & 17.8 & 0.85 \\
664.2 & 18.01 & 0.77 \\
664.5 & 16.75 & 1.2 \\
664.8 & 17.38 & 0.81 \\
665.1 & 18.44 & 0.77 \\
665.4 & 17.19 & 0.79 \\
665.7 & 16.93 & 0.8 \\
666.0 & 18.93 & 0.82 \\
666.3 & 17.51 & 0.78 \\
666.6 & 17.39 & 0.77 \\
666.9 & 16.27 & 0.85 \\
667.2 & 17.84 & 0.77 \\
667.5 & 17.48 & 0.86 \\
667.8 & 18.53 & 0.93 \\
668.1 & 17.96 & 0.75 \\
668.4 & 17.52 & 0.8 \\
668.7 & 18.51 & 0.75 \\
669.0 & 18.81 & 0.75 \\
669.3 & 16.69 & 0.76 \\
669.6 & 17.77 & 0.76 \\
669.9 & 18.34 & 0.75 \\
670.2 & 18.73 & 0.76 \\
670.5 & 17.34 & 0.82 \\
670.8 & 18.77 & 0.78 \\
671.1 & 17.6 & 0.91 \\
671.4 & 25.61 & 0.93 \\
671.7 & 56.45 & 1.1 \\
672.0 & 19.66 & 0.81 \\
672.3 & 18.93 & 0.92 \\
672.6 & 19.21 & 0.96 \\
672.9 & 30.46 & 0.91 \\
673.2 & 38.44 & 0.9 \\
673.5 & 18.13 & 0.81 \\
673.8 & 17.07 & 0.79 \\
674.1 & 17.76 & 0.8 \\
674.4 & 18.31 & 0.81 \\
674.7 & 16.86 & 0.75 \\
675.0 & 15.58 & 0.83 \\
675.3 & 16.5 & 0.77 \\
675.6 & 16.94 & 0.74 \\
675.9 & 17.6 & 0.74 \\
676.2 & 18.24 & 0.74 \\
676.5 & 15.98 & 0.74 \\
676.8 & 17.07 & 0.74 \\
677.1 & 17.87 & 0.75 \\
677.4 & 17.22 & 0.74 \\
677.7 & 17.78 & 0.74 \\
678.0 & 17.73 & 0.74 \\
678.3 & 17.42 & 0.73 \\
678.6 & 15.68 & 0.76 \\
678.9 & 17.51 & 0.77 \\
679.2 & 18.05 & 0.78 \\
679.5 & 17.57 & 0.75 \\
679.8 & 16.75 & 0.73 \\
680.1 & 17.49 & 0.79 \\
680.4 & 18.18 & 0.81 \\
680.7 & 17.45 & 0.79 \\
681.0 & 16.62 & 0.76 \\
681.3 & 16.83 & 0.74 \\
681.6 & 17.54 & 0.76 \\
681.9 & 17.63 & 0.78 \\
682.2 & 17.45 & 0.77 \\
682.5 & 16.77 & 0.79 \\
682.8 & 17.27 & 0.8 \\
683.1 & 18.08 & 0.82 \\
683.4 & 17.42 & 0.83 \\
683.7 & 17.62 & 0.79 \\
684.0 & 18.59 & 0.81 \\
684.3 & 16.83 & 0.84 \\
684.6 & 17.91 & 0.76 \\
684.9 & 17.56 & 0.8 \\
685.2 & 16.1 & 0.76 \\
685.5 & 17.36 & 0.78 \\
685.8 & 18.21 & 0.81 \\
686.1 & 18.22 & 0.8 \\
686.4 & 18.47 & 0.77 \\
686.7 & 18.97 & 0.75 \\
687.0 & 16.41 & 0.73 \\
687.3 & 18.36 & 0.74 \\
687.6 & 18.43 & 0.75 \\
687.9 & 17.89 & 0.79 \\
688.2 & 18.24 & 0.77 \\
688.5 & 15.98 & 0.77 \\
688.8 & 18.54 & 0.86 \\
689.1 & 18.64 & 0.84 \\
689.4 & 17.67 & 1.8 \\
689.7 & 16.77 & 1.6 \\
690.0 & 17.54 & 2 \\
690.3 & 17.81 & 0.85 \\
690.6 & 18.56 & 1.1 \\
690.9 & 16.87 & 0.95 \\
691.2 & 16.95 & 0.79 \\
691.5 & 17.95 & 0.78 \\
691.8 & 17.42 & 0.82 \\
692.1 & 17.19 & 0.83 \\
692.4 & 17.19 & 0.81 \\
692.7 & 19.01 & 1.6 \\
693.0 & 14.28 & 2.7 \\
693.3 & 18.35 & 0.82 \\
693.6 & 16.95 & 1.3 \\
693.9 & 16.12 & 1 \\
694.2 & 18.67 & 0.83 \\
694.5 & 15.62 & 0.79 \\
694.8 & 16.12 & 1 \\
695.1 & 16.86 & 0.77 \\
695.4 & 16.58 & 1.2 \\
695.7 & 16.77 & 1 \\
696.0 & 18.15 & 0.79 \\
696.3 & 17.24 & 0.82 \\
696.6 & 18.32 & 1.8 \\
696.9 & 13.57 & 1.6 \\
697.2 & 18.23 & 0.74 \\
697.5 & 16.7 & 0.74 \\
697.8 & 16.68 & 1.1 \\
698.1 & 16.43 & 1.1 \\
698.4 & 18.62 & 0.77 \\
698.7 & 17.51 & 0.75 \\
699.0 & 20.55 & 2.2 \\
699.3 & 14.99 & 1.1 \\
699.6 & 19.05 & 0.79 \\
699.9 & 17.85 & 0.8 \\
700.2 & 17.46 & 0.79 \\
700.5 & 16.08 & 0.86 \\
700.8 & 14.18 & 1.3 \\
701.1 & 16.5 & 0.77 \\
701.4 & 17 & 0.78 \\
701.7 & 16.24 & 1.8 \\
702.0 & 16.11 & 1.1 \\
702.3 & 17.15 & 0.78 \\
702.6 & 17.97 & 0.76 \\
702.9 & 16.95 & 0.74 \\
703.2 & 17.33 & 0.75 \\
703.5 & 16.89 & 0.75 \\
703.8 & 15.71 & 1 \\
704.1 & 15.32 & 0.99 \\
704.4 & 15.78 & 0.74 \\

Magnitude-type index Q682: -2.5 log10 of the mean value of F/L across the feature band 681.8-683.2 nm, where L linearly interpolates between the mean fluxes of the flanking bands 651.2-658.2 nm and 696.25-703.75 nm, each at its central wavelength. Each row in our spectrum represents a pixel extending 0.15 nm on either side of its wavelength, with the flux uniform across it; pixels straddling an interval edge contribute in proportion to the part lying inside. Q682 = 0.194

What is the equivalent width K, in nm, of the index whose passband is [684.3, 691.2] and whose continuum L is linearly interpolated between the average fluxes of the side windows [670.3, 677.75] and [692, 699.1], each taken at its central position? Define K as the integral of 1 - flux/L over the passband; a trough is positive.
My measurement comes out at 0.29 nm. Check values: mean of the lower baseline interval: 20.9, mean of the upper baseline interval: 17.1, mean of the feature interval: 17.7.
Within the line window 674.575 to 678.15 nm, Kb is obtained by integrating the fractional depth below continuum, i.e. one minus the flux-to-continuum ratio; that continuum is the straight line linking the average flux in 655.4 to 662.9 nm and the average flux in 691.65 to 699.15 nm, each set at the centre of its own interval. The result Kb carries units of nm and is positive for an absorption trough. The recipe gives 0.82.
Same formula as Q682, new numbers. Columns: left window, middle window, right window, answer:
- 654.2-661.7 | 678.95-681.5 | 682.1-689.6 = 0.13 mag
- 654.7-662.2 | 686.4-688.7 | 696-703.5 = 0.13 mag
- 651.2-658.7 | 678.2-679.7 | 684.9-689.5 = 0.18 mag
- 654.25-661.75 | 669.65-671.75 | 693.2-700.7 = 0.05 mag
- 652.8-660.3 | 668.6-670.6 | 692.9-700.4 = 0.31 mag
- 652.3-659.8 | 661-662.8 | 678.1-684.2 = 0.39 mag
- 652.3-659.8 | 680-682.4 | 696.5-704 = 0.23 mag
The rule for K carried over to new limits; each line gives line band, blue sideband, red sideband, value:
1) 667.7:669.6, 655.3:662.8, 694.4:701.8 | 0.50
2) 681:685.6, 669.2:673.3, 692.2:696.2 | 0.64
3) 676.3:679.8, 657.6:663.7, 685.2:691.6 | 0.21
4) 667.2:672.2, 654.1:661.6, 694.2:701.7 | 0.69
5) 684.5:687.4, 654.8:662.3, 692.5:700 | 0.31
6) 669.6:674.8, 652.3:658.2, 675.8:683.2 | -0.50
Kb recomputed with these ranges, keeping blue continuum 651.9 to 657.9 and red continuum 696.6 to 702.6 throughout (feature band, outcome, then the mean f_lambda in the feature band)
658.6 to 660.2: 0.53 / 18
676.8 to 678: 0.26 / 17.6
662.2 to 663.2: 0.32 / 17.8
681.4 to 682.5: 0.20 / 17.4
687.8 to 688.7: 0.11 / 17.4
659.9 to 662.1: 0.78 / 17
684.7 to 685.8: 0.18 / 17.2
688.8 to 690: 0.10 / 17.8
